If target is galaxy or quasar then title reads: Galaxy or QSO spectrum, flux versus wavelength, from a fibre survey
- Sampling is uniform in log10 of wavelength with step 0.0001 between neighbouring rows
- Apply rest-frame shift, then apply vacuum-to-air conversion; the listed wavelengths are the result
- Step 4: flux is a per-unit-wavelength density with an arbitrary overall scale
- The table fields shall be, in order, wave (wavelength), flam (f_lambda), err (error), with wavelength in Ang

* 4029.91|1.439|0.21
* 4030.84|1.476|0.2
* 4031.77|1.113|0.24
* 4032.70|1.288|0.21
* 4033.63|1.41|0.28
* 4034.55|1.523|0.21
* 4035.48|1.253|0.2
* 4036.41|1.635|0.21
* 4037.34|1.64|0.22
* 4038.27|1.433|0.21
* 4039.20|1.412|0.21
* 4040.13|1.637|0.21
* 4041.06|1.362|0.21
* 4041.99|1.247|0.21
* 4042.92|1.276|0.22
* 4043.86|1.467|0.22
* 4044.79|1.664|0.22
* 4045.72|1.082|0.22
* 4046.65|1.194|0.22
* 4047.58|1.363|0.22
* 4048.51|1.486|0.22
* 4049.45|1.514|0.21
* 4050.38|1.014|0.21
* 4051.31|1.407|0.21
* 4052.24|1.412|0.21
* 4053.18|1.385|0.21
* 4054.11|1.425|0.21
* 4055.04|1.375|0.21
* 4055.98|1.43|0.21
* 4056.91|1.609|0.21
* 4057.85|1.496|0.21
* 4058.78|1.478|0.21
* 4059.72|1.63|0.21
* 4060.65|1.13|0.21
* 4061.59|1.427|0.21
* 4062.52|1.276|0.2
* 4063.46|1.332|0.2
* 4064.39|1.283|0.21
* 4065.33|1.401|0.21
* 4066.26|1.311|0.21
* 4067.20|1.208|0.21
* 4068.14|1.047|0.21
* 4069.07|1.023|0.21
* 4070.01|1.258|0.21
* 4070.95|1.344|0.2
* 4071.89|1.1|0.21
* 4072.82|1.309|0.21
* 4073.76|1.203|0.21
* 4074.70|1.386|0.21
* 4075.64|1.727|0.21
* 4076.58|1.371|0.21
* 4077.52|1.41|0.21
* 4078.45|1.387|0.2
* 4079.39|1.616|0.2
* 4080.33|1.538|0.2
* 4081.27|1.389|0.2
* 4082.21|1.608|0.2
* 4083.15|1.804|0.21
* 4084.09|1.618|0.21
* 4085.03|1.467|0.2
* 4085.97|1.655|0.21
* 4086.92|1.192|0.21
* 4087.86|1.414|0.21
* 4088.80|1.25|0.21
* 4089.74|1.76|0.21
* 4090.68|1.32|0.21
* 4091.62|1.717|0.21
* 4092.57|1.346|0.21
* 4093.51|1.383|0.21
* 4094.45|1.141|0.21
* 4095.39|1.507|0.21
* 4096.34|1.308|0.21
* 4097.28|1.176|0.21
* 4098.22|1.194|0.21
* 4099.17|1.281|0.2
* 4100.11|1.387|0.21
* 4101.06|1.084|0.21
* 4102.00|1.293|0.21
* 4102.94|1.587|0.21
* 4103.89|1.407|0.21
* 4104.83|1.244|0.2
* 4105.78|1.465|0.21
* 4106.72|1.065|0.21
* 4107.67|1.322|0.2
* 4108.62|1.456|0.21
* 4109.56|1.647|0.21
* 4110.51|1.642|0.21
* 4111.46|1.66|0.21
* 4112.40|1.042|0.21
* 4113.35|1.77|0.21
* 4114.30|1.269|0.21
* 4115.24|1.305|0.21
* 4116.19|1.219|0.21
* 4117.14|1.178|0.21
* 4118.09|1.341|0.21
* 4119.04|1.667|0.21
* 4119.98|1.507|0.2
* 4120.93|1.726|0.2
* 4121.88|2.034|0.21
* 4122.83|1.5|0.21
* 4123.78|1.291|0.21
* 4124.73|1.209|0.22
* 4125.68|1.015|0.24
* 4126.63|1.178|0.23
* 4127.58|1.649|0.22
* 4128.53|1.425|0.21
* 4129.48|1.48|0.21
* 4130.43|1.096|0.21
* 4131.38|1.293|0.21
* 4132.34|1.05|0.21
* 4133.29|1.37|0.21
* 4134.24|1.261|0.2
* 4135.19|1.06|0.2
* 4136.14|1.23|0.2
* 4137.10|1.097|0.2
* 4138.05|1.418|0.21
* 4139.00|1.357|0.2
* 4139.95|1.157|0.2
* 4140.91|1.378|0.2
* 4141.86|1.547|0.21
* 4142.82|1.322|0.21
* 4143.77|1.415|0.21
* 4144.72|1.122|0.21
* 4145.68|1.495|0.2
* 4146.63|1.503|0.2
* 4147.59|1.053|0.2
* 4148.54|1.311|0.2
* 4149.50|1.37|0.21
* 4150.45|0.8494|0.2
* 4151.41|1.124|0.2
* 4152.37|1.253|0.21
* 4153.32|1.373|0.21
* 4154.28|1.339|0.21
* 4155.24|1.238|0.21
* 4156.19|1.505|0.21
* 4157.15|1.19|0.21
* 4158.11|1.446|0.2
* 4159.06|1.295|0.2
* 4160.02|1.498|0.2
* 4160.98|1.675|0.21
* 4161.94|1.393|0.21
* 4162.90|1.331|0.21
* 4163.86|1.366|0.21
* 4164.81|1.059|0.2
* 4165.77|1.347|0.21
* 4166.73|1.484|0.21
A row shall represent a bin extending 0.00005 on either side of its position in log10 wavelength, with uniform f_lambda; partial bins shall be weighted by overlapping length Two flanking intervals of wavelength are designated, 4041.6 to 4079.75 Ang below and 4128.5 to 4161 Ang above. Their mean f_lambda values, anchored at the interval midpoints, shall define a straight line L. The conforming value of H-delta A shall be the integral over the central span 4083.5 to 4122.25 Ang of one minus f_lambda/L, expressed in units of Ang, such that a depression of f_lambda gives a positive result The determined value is -2.7 Ang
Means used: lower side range 1.35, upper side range 1.3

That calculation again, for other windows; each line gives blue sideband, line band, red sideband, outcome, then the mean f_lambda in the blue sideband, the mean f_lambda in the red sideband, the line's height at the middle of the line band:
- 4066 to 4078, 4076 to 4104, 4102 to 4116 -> -1.61 Ang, 1.28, 1.41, 1.35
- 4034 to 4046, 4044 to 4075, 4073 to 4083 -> 2.56 Ang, 1.44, 1.47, 1.45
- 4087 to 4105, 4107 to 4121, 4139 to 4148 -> -0.92 Ang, 1.36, 1.34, 1.35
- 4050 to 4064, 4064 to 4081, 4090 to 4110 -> 0.58 Ang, 1.39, 1.35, 1.38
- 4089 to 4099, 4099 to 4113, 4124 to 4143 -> -0.31 Ang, 1.38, 1.28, 1.35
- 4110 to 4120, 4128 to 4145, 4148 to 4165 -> 0.98 Ang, 1.42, 1.32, 1.36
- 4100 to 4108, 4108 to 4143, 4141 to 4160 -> -1.67 Ang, 1.31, 1.31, 1.31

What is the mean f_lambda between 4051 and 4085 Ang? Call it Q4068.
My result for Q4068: 1.39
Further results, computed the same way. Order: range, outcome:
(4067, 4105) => 1.38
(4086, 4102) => 1.35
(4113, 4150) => 1.35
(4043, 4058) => 1.39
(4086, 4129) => 1.39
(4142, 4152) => 1.27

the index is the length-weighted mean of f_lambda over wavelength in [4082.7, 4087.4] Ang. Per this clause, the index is 1.54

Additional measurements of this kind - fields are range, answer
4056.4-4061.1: 1.47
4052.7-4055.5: 1.4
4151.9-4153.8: 1.32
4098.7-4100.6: 1.33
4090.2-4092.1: 1.52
